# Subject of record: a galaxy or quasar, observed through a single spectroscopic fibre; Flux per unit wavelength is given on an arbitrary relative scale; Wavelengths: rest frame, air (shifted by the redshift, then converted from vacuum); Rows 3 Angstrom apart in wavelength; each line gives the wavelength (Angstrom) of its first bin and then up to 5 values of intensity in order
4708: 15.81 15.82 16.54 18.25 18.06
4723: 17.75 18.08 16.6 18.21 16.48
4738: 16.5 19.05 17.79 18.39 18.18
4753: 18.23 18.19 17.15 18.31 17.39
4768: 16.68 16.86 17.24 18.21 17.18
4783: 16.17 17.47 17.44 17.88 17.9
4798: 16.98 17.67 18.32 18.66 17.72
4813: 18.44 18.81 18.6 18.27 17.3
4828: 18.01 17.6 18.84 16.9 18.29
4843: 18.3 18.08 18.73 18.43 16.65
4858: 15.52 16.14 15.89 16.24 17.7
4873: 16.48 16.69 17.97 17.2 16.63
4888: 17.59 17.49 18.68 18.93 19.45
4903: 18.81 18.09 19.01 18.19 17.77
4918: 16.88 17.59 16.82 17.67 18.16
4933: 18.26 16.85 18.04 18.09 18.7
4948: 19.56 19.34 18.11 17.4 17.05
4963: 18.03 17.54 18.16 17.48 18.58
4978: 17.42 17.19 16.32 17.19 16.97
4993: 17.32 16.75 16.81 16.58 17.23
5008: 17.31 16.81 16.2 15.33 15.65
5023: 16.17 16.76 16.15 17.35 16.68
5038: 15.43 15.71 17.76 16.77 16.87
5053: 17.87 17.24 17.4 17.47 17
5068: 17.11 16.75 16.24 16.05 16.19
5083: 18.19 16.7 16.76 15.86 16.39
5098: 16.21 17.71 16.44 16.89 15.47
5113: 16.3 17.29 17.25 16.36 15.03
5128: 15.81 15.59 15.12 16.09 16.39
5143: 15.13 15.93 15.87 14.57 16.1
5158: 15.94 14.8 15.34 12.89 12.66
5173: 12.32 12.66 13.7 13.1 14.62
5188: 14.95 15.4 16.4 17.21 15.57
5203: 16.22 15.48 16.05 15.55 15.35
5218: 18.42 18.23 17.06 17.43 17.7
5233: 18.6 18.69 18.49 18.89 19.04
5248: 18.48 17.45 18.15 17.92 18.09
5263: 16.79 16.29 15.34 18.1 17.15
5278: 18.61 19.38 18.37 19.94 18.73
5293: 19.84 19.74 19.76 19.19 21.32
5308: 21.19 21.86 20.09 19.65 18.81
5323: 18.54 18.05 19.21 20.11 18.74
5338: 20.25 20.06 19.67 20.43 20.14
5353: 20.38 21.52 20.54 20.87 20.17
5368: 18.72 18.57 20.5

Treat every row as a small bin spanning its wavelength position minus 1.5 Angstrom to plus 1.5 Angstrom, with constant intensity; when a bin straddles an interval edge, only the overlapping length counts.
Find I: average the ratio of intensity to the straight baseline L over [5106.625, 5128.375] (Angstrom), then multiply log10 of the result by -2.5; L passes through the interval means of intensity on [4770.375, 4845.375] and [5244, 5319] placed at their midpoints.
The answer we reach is 0.14 mag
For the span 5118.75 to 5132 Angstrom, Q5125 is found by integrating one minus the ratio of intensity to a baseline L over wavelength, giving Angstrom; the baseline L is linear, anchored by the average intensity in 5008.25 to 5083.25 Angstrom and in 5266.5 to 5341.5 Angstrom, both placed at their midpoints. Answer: 1.2 Angstrom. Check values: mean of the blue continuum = 16.7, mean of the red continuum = 19.2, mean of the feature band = 15.9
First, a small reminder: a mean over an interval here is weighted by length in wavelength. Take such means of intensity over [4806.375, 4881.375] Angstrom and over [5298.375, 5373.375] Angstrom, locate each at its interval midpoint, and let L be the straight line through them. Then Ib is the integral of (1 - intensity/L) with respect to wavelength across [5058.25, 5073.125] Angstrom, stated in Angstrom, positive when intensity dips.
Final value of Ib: 1.2 Angstrom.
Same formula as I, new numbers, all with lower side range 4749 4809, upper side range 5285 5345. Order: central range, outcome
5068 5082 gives 0.143 mag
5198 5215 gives 0.219 mag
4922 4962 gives 0.015 mag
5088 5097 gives 0.157 mag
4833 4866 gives 0.030 mag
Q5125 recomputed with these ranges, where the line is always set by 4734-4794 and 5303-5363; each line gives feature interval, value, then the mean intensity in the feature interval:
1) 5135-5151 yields 2.8 Angstrom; 15.8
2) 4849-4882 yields 2.1 Angstrom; 16.9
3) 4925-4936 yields 0.3 Angstrom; 17.8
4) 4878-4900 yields 0.3 Angstrom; 17.9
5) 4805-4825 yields -0.6 Angstrom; 18.3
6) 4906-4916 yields -0.1 Angstrom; 18.3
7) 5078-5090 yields 1.3 Angstrom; 16.9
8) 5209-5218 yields 1.6 Angstrom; 16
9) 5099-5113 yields 1.8 Angstrom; 16.6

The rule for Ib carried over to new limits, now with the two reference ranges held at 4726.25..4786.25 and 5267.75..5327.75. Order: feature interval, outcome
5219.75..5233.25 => 0.9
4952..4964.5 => 0.3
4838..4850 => -0.3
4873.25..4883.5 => 0.4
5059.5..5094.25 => 3.3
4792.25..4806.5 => -0.1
